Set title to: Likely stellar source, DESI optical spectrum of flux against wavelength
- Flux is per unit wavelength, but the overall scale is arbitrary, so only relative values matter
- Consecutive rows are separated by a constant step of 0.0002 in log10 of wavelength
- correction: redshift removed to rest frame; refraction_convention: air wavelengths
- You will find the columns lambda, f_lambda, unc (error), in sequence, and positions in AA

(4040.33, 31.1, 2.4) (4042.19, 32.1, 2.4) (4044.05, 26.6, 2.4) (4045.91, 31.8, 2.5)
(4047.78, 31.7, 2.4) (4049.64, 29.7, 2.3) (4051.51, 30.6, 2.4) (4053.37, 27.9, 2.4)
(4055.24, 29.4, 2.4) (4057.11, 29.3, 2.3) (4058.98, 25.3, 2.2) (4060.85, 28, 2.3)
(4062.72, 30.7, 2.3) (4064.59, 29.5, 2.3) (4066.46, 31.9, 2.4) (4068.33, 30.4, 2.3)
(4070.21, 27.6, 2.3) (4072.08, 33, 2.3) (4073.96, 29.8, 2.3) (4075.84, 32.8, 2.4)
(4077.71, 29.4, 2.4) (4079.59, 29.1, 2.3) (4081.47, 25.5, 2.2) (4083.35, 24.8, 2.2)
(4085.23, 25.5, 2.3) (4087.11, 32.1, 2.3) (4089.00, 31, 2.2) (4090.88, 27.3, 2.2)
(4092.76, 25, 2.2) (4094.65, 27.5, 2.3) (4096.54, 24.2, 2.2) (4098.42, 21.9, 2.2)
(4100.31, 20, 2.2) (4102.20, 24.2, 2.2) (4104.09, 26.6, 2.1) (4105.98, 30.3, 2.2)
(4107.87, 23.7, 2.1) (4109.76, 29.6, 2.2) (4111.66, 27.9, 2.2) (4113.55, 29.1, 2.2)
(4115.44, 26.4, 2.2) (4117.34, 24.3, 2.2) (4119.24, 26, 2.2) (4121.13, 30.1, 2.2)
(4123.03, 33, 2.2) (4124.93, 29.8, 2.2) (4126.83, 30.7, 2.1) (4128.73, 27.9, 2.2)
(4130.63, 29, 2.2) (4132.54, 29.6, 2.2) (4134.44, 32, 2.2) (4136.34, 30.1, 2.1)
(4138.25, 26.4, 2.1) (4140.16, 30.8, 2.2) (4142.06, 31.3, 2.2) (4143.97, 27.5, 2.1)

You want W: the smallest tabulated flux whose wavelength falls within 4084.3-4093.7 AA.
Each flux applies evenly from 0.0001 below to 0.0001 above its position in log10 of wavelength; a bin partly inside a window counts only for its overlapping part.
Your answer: 25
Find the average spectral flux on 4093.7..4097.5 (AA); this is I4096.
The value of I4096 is 25.8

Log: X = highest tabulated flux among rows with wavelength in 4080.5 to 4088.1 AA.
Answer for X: 32.1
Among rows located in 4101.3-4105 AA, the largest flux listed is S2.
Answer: 26.6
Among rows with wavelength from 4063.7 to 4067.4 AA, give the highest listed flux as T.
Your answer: 31.9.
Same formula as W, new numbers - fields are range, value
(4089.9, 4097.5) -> 24.2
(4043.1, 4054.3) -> 26.6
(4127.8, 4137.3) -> 27.9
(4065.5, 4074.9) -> 27.6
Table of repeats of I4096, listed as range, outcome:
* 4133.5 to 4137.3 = 31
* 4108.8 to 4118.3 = 27.4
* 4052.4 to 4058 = 28.9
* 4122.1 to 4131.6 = 30.1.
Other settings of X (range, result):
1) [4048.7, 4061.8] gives 30.6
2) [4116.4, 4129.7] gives 33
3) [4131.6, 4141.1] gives 32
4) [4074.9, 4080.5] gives 32.8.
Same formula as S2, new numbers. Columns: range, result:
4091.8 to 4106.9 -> 30.3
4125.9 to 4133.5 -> 30.7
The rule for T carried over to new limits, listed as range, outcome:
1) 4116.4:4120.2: 26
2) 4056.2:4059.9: 29.3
